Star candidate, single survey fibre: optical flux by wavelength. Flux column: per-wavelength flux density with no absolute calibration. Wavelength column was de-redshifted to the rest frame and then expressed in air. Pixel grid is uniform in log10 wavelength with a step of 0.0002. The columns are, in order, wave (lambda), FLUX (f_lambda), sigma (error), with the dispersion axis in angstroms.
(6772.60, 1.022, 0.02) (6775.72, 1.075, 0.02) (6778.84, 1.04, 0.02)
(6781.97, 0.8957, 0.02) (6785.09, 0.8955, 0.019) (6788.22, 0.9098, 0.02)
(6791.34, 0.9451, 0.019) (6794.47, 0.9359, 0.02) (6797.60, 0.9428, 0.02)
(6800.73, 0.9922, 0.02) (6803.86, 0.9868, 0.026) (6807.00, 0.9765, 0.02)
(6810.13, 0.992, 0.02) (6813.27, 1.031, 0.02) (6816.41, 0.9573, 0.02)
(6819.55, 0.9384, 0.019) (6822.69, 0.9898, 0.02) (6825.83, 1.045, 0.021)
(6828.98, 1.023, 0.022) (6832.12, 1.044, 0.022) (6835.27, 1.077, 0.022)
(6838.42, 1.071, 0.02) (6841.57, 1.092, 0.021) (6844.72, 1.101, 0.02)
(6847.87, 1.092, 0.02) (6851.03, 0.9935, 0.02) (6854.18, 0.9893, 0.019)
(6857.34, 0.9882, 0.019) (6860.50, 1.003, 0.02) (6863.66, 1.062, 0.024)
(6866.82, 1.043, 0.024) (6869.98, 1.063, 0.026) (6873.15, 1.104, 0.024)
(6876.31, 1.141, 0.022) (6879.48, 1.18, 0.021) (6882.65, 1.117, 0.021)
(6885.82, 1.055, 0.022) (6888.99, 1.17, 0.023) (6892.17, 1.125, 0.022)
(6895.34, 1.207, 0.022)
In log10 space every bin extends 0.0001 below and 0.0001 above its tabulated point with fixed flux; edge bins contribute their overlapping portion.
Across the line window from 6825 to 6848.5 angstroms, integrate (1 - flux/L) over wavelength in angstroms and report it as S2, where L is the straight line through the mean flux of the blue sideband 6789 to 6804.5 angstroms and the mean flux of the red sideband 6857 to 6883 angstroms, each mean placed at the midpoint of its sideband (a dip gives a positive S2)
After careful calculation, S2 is -1.0 angstroms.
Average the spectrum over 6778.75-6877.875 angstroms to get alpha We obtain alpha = 1.01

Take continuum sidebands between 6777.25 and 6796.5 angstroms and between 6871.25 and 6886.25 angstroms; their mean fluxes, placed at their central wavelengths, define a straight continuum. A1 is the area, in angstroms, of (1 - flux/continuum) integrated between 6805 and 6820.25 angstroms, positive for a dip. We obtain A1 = 0.1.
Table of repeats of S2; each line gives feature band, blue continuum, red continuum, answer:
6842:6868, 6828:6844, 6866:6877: 1.0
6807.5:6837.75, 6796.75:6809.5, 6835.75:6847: 0.7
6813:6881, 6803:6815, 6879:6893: 0.8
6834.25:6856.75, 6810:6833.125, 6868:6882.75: 0.0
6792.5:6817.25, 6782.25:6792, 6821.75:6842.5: -0.3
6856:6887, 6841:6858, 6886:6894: 0.4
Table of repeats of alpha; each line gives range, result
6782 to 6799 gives 0.923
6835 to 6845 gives 1.08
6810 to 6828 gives 0.993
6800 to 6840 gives 1.01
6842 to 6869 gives 1.04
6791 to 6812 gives 0.969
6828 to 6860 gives 1.05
